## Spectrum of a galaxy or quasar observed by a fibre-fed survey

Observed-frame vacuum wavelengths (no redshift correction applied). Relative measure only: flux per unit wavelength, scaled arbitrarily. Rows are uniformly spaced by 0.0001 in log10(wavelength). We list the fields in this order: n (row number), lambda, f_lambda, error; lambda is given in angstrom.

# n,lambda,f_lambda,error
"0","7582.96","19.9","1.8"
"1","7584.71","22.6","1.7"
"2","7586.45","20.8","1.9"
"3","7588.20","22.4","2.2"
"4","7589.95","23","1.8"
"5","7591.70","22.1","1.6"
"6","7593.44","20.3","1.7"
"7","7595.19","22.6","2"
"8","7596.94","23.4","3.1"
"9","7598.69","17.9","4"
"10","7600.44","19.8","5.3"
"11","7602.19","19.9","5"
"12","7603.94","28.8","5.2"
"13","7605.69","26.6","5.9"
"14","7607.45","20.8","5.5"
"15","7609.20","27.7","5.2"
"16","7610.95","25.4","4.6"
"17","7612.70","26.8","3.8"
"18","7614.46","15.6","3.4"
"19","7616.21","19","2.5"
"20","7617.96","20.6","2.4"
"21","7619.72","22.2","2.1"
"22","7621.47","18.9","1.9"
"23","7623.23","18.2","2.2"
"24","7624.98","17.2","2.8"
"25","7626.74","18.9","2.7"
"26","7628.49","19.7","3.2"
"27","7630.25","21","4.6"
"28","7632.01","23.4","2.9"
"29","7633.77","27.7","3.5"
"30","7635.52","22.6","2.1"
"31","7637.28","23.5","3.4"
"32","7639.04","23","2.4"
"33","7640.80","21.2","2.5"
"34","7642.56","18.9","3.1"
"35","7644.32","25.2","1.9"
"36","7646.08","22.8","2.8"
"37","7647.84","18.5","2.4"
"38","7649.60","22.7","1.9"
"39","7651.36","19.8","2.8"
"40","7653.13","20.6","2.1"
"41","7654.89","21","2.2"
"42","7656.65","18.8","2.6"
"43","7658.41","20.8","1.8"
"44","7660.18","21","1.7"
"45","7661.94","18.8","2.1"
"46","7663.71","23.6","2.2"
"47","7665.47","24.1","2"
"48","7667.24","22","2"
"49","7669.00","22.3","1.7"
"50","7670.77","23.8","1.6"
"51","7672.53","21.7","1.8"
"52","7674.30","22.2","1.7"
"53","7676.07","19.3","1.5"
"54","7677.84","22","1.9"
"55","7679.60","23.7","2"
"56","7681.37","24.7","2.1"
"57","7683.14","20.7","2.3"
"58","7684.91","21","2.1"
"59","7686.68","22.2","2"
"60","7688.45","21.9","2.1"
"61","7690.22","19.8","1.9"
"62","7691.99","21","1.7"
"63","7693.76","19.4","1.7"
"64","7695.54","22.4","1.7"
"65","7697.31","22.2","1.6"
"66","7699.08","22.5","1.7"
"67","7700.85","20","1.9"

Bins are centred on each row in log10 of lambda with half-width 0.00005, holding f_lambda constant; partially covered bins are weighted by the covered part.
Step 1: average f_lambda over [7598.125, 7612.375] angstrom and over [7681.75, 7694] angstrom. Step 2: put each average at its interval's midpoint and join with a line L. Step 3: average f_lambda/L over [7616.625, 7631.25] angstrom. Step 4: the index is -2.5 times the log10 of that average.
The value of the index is 0.18 mag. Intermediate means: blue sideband 23.6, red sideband 21.1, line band 19.6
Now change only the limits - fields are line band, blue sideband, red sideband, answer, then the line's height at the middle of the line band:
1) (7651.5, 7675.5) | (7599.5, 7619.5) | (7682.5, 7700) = 0.015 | 21.8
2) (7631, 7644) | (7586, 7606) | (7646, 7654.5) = -0.095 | 21.1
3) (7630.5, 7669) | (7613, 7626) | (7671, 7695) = -0.083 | 20.3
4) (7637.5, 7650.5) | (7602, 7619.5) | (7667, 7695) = 0.033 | 22.5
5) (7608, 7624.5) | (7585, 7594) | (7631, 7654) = 0.029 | 22.1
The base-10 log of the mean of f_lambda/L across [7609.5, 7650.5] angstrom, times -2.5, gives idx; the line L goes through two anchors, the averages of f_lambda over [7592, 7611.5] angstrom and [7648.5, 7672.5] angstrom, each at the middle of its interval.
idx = 0.04 mag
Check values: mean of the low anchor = 23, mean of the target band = 21.5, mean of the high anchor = 21.5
